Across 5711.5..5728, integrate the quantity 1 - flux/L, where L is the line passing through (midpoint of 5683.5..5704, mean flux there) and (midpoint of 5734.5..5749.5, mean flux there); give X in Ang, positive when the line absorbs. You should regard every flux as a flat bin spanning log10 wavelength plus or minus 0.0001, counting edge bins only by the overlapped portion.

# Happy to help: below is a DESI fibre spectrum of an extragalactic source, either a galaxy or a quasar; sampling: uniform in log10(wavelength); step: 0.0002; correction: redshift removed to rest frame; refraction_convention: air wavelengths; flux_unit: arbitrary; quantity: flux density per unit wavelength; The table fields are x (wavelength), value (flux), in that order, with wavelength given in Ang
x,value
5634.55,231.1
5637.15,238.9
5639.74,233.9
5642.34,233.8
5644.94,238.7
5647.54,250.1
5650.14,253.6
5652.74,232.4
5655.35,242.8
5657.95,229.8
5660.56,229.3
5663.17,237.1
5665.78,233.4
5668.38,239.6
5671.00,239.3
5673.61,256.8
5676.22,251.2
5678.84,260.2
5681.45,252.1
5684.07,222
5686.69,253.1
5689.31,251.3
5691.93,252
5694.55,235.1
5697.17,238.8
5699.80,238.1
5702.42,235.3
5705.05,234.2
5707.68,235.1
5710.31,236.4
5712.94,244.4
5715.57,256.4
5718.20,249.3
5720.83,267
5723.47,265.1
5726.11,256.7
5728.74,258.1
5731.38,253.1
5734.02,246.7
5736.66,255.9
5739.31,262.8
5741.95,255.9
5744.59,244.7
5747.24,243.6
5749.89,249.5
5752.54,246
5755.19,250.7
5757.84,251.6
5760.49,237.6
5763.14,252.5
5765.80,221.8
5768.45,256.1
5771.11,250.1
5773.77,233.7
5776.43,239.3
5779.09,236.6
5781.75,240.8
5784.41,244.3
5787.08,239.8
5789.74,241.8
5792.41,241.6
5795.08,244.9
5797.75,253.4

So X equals -0.6 Ang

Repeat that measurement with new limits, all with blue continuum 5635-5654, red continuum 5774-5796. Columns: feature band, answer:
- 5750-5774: -0.46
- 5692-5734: -1.18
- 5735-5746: -0.64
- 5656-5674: 0.21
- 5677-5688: -0.32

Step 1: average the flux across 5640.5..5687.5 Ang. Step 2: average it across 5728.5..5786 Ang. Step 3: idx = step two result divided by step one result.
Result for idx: 1.0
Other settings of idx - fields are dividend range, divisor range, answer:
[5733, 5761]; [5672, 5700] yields 1.01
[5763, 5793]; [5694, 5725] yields 0.98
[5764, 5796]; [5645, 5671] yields 1.01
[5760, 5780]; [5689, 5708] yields 1.01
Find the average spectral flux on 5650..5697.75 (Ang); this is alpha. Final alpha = 242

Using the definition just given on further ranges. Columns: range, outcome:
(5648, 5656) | 244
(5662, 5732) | 246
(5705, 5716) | 241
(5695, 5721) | 242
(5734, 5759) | 251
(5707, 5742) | 253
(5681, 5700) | 243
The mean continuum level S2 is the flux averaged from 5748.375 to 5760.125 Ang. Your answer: 248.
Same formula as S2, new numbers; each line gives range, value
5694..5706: 236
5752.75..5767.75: 244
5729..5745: 254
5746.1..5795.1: 243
